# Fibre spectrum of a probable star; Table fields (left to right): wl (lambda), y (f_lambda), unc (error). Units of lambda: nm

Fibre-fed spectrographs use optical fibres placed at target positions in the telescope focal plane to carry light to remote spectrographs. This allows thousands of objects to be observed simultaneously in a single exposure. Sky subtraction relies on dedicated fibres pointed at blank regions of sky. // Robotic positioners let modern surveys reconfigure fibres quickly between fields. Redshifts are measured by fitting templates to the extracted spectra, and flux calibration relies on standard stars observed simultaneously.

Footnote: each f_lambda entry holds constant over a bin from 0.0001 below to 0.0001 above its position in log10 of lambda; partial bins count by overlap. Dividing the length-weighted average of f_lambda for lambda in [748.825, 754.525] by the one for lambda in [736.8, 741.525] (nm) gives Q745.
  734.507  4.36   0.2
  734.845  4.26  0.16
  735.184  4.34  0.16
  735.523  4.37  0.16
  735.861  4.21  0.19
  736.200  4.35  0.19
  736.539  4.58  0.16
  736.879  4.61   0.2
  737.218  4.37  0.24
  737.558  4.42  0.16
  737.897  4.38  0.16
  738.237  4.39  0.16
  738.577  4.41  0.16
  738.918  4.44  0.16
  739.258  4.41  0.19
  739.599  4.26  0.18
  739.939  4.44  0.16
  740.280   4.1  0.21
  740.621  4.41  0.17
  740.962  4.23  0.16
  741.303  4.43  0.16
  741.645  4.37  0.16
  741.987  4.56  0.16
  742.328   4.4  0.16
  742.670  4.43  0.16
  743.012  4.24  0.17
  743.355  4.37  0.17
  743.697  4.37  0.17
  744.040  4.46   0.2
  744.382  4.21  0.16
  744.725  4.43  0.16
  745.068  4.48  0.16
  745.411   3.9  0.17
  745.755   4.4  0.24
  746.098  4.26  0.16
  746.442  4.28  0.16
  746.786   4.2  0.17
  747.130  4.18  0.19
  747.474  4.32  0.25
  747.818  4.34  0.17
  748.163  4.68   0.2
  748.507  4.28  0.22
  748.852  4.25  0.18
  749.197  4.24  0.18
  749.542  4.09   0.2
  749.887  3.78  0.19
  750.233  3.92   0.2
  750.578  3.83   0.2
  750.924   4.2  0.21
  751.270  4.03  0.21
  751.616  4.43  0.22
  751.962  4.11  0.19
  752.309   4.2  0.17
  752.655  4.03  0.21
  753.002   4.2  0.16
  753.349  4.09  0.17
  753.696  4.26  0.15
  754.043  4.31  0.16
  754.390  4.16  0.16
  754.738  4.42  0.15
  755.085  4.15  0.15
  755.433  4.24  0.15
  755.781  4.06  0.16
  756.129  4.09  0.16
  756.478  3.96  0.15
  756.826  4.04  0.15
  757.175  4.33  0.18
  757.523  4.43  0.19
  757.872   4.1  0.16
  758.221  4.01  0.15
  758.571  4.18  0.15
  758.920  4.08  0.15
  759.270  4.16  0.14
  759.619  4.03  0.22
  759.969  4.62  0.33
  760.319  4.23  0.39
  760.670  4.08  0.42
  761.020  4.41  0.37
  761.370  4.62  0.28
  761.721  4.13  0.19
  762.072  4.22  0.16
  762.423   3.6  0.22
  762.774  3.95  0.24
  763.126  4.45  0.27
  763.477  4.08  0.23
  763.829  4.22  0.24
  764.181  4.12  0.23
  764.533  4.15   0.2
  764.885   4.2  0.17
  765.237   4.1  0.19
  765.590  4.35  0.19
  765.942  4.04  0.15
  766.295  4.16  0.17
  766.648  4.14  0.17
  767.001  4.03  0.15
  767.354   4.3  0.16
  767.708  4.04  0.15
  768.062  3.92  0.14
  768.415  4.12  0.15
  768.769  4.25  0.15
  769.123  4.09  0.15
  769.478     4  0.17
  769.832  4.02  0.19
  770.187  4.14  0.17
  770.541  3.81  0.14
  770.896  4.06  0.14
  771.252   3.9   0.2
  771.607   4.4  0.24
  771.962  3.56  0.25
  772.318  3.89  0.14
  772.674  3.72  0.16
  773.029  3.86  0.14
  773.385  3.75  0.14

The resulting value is 0.9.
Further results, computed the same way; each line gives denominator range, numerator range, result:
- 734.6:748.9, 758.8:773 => 0.94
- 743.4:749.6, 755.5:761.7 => 0.98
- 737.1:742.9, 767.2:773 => 0.92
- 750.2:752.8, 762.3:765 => 1.00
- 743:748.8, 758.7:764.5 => 0.97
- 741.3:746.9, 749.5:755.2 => 0.95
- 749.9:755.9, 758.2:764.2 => 1.01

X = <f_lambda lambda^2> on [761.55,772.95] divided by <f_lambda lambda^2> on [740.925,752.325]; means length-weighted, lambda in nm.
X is 1.01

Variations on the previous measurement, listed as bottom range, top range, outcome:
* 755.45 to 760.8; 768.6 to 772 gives 1.00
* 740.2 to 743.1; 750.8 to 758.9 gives 0.99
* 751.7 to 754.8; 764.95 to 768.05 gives 1.02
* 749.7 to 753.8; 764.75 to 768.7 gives 1.05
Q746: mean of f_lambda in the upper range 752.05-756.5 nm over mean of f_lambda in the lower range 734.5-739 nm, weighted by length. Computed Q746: 0.9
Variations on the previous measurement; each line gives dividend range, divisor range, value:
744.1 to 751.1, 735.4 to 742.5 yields 0.96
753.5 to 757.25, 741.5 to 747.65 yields 0.97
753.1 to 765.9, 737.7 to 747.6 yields 0.96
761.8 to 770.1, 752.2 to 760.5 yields 0.98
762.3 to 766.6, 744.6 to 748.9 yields 0.96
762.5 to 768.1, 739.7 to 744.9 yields 0.95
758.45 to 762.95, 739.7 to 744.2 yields 0.96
